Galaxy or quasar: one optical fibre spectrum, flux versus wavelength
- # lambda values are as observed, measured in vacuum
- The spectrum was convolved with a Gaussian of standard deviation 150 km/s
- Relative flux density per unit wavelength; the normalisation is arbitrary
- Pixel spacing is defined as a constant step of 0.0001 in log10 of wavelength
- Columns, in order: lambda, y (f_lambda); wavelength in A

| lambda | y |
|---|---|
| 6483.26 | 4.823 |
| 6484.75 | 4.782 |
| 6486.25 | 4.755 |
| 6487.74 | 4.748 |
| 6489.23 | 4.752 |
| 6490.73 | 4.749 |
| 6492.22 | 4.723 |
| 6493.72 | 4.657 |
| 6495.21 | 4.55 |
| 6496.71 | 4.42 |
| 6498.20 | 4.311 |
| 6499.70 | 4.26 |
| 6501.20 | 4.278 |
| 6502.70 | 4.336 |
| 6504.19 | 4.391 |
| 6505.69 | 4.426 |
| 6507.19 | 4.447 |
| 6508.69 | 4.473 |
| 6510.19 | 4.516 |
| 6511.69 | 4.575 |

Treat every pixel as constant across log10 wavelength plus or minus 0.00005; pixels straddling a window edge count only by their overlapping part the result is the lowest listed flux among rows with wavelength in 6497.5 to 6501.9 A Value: 4.26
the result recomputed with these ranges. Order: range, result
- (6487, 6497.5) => 4.42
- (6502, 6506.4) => 4.336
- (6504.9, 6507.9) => 4.426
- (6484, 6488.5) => 4.748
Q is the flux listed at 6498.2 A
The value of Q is 4.311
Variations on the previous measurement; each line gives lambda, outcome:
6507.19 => 4.447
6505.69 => 4.426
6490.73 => 4.749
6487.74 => 4.748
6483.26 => 4.823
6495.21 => 4.55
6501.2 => 4.278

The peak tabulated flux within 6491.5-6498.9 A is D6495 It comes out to 4.723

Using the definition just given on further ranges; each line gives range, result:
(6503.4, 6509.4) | 4.473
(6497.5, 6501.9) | 4.311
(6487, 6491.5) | 4.752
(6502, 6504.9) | 4.391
